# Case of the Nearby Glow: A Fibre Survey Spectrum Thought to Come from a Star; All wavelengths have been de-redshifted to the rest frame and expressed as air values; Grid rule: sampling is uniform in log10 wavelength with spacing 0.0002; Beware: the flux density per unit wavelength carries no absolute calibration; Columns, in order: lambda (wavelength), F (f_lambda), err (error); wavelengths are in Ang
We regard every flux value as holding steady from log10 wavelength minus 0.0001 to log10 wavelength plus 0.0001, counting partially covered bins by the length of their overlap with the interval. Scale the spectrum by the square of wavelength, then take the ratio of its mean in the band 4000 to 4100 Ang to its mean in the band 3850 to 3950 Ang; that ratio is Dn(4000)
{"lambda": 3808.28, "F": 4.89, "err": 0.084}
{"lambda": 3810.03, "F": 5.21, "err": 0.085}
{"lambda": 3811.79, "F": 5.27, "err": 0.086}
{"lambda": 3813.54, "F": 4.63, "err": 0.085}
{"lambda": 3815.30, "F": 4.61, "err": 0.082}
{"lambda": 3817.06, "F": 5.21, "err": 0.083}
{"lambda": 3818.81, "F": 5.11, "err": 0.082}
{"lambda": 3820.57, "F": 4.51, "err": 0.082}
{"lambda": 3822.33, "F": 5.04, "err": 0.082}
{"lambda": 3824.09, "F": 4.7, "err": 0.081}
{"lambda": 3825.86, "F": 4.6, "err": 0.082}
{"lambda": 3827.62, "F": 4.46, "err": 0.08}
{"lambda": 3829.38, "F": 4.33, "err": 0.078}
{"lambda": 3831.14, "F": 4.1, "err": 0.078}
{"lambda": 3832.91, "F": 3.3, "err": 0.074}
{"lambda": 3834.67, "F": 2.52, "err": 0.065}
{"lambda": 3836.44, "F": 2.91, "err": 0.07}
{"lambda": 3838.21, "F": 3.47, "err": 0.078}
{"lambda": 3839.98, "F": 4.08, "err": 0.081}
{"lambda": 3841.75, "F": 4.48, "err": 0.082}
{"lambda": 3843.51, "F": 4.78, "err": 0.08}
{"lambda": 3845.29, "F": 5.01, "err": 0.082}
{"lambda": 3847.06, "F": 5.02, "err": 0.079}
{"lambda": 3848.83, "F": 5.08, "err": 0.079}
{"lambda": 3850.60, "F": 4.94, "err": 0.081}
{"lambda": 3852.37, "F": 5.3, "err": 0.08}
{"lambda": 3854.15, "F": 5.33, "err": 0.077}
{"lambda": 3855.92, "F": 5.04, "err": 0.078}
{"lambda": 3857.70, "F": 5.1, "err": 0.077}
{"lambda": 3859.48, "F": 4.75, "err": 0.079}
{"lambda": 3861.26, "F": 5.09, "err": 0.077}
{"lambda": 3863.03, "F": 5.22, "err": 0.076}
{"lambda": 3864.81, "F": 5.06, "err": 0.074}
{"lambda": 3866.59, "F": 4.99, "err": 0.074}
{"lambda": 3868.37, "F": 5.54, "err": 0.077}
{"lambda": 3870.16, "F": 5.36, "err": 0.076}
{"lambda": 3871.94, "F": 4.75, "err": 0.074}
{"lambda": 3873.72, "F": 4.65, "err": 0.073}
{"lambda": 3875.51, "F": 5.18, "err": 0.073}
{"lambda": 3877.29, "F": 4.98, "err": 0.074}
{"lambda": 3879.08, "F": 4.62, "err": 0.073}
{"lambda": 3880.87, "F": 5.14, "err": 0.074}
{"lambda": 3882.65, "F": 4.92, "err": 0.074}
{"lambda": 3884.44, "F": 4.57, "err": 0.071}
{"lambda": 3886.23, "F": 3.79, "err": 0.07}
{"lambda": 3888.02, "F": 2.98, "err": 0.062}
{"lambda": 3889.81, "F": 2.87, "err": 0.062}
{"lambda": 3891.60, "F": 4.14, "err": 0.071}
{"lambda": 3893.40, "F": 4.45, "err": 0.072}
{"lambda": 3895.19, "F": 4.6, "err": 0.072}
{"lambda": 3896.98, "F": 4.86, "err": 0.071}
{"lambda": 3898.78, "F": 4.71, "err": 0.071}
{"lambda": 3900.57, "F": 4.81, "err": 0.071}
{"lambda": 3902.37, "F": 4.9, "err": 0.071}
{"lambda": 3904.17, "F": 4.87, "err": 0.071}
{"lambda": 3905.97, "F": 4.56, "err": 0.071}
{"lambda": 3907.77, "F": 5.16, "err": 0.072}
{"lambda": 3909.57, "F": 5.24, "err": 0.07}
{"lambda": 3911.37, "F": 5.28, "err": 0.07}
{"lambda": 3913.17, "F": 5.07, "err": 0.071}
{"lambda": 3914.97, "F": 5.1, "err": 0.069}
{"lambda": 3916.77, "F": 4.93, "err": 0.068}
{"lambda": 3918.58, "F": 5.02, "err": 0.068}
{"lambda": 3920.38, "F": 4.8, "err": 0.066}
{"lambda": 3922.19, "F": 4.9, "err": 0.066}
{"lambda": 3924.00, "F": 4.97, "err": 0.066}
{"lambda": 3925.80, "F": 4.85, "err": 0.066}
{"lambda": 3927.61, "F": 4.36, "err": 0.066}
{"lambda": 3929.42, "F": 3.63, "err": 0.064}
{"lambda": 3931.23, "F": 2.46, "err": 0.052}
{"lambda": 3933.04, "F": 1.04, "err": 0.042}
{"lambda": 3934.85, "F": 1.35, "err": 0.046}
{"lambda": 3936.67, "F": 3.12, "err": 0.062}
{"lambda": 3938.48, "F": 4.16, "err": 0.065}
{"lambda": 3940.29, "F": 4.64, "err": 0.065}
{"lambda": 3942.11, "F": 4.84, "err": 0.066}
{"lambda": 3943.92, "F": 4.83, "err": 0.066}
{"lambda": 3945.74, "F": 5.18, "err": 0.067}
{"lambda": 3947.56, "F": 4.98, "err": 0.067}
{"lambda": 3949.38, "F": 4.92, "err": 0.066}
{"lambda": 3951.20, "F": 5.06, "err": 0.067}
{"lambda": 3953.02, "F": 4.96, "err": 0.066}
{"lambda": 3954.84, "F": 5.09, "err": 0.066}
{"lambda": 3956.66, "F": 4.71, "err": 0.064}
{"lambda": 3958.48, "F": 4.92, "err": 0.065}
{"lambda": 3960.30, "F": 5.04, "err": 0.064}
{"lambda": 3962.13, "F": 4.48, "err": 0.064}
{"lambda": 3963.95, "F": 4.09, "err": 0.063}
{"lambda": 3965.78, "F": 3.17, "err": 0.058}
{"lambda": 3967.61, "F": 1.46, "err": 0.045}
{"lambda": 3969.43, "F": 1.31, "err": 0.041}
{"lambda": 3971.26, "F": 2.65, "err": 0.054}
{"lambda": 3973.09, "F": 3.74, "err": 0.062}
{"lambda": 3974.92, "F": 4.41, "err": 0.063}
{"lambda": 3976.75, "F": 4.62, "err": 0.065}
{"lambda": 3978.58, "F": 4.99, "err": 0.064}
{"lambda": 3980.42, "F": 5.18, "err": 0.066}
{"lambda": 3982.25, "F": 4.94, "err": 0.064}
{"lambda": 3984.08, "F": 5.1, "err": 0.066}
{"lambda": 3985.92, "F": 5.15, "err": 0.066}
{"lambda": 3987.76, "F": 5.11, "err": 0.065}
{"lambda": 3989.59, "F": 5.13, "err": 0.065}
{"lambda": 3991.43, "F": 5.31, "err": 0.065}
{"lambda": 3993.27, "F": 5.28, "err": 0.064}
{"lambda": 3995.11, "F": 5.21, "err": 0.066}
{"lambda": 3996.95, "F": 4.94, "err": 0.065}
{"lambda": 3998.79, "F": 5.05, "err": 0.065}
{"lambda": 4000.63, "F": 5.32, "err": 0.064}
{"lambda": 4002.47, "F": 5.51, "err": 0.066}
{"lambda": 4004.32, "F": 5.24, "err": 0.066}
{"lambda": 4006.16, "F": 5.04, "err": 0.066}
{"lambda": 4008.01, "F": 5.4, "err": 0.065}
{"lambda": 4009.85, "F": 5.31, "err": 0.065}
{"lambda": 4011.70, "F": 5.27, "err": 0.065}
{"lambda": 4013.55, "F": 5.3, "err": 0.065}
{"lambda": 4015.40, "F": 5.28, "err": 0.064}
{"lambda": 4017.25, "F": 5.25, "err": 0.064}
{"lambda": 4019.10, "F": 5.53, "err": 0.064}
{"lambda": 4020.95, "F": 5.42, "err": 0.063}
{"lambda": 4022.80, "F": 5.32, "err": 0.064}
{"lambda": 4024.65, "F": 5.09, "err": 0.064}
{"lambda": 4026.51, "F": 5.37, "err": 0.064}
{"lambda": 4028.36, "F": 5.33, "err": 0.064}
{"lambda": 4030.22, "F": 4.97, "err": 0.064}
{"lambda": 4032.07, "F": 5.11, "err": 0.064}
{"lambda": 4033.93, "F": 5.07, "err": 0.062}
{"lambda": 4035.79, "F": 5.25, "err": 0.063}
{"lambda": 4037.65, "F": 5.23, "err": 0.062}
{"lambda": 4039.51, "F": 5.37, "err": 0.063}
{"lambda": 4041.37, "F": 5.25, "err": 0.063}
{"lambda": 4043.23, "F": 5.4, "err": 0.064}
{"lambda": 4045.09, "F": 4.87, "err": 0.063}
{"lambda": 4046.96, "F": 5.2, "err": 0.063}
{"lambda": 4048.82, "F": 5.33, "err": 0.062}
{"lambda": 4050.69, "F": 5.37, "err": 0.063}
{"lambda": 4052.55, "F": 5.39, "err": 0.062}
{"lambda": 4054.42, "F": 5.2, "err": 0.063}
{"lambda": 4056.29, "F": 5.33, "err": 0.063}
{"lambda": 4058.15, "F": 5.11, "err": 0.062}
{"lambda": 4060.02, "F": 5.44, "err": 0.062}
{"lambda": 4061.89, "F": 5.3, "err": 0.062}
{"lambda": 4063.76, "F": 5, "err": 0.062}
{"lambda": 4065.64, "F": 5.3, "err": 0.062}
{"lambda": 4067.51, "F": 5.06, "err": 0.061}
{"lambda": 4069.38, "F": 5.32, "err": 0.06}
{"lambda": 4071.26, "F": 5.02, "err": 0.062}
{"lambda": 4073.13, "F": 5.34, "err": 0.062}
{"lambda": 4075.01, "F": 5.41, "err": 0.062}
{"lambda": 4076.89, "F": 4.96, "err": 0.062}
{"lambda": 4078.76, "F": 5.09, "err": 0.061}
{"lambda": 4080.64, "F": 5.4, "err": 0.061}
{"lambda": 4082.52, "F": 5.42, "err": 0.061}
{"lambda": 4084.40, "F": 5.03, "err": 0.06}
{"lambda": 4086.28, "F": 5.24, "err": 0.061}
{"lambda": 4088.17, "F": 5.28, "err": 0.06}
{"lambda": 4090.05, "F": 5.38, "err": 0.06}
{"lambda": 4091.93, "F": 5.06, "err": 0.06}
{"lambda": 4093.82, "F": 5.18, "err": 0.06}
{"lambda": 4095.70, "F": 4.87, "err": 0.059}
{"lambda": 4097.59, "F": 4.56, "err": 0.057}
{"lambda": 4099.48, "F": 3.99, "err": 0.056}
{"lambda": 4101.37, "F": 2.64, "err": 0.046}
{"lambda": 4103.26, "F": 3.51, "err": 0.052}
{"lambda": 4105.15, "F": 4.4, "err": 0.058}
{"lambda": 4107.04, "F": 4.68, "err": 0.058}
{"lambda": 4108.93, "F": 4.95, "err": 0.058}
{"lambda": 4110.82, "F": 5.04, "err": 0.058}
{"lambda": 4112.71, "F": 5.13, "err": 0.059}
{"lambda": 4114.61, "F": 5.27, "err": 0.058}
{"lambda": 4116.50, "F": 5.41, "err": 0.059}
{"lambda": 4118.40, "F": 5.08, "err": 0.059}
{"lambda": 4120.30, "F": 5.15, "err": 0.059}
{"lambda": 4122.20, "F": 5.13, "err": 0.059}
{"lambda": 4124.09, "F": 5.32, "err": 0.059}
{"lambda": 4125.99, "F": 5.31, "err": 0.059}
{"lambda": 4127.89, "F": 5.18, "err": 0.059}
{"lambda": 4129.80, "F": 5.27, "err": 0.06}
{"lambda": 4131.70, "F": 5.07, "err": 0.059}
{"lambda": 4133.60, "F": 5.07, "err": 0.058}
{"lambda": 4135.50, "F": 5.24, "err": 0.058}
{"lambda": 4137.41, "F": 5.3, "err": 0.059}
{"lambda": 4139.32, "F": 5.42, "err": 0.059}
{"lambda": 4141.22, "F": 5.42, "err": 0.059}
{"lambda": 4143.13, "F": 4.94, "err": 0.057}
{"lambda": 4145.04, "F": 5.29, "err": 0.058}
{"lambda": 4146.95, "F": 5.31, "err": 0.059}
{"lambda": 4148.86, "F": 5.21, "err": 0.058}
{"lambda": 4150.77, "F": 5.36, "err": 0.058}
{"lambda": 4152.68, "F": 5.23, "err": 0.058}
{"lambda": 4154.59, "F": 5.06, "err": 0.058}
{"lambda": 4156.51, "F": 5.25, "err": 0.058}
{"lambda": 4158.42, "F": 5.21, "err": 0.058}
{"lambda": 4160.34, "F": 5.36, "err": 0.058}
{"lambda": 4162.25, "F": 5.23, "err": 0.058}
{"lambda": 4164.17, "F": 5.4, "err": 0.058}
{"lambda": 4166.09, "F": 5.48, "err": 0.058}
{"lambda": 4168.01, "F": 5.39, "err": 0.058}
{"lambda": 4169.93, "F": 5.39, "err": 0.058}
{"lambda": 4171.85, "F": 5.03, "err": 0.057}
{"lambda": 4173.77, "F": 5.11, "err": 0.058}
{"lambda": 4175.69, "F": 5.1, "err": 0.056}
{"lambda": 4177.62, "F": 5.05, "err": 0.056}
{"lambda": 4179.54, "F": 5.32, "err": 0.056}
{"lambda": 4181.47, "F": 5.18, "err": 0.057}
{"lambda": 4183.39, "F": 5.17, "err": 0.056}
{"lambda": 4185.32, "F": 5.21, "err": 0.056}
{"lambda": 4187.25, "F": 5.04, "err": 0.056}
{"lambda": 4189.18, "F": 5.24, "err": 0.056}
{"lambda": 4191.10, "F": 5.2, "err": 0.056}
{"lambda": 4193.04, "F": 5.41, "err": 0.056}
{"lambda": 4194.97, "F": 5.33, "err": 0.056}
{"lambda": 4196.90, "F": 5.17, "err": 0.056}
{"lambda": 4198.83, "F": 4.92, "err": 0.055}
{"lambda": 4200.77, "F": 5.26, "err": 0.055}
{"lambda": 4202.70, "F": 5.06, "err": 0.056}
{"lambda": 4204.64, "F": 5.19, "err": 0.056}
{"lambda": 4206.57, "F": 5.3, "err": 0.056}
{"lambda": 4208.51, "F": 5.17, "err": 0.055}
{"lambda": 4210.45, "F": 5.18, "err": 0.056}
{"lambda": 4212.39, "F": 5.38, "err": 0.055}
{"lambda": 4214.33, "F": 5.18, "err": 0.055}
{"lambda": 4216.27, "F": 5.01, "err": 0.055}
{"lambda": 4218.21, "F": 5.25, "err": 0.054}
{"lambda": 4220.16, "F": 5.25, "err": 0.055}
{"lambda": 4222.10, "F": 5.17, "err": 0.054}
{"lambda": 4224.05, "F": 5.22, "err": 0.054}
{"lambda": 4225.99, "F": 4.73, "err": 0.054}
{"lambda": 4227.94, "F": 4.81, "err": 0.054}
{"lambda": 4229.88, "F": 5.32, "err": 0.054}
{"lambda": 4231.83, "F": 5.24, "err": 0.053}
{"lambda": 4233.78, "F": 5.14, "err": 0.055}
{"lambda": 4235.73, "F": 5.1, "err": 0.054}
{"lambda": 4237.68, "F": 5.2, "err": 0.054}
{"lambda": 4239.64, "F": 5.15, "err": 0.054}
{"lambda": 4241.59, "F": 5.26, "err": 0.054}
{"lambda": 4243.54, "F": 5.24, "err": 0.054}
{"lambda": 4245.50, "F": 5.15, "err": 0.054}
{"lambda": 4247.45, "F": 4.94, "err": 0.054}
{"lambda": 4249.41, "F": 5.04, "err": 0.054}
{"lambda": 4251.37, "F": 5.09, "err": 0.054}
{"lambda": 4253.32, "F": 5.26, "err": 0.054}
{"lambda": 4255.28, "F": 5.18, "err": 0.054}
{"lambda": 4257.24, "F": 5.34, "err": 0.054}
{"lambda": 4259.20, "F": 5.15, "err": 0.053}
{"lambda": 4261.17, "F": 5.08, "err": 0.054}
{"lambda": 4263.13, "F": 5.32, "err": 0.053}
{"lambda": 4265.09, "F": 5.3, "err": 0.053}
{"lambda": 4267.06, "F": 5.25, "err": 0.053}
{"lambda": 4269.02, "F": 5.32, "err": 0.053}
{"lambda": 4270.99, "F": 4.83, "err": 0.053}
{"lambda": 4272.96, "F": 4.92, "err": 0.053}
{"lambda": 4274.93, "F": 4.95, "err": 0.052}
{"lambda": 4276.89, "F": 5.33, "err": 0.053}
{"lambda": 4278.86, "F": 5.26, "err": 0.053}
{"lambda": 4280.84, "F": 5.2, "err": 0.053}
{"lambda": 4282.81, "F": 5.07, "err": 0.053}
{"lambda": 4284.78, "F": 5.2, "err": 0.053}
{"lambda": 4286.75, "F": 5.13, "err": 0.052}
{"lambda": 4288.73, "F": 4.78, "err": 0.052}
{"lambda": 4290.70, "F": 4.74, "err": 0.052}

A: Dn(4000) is 1.23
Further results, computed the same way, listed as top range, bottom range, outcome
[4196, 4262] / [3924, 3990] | 1.41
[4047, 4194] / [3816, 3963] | 1.26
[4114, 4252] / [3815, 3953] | 1.33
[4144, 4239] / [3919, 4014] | 1.30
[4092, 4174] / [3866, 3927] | 1.20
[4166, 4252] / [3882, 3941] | 1.40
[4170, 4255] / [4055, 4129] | 1.09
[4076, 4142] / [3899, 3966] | 1.21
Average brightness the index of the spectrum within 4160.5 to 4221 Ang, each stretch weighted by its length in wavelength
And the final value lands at 5.21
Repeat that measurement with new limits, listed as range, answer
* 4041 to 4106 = 5.02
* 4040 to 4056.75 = 5.26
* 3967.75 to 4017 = 4.79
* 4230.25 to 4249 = 5.16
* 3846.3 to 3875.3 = 5.08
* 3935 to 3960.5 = 4.64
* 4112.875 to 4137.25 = 5.21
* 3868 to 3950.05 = 4.47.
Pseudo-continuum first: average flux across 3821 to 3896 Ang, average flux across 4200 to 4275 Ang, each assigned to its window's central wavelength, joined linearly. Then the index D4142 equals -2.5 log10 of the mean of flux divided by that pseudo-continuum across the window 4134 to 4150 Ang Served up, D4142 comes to -0.05 mag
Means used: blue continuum 4.55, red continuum 5.15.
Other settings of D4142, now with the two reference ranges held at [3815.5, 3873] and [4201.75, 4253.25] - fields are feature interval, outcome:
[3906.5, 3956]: 0.077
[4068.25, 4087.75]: -0.056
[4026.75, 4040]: -0.063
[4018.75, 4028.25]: -0.095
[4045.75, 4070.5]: -0.068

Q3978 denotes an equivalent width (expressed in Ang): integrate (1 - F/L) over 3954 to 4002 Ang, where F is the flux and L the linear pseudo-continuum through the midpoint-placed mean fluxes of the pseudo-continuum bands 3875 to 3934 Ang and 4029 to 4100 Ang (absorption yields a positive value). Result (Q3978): 3.09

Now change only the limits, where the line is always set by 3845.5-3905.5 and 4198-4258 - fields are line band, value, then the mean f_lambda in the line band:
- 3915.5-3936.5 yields 4.29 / 3.84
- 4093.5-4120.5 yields 2.10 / 4.63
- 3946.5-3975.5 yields 4.79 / 4.06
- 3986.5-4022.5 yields -2.52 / 5.26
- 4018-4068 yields -2.94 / 5.25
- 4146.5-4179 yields -1.04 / 5.25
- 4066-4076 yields -0.50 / 5.23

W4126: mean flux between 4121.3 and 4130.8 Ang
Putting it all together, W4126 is 5.24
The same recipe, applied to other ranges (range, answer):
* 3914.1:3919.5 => 5.02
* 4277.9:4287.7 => 5.17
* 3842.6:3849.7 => 4.97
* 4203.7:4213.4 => 5.25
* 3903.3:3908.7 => 4.86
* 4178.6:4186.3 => 5.22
